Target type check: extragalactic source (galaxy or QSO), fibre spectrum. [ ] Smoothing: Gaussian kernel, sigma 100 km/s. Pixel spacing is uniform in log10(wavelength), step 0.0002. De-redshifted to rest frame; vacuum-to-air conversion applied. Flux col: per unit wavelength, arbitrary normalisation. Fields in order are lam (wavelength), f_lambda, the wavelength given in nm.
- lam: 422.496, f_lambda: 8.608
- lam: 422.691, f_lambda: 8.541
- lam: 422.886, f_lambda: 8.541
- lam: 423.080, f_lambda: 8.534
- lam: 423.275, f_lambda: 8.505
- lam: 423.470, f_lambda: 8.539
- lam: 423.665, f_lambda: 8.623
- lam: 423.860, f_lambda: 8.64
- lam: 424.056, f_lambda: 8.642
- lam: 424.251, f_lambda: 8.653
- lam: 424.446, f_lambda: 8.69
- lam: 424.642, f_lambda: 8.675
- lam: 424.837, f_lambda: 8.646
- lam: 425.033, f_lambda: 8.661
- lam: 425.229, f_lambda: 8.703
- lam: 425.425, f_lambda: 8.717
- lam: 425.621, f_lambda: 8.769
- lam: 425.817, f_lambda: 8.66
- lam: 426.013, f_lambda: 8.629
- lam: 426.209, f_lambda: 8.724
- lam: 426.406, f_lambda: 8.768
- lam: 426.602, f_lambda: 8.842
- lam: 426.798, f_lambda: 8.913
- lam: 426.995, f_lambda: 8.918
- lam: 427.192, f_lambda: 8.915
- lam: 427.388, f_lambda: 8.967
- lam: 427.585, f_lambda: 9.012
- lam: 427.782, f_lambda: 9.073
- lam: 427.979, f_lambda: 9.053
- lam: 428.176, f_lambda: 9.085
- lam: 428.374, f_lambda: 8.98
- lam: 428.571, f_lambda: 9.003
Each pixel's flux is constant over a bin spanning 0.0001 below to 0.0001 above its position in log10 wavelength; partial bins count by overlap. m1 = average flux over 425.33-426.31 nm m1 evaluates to 8.7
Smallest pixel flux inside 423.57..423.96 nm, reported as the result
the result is 8.623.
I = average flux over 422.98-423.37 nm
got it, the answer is 8.53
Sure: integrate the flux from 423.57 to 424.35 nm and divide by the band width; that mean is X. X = 8.64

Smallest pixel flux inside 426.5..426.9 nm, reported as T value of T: 8.842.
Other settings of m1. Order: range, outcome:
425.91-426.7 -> 8.74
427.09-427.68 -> 8.97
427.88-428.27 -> 9.07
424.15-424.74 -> 8.69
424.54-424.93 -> 8.66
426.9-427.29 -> 8.92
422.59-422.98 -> 8.53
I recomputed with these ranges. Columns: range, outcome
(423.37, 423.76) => 8.58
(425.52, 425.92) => 8.72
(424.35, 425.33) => 8.67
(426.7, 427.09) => 8.91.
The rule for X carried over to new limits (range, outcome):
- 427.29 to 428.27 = 9.04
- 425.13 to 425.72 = 8.72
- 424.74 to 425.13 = 8.65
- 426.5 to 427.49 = 8.92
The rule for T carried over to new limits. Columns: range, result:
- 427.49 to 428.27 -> 9.012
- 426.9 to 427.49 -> 8.915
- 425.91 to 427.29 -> 8.629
